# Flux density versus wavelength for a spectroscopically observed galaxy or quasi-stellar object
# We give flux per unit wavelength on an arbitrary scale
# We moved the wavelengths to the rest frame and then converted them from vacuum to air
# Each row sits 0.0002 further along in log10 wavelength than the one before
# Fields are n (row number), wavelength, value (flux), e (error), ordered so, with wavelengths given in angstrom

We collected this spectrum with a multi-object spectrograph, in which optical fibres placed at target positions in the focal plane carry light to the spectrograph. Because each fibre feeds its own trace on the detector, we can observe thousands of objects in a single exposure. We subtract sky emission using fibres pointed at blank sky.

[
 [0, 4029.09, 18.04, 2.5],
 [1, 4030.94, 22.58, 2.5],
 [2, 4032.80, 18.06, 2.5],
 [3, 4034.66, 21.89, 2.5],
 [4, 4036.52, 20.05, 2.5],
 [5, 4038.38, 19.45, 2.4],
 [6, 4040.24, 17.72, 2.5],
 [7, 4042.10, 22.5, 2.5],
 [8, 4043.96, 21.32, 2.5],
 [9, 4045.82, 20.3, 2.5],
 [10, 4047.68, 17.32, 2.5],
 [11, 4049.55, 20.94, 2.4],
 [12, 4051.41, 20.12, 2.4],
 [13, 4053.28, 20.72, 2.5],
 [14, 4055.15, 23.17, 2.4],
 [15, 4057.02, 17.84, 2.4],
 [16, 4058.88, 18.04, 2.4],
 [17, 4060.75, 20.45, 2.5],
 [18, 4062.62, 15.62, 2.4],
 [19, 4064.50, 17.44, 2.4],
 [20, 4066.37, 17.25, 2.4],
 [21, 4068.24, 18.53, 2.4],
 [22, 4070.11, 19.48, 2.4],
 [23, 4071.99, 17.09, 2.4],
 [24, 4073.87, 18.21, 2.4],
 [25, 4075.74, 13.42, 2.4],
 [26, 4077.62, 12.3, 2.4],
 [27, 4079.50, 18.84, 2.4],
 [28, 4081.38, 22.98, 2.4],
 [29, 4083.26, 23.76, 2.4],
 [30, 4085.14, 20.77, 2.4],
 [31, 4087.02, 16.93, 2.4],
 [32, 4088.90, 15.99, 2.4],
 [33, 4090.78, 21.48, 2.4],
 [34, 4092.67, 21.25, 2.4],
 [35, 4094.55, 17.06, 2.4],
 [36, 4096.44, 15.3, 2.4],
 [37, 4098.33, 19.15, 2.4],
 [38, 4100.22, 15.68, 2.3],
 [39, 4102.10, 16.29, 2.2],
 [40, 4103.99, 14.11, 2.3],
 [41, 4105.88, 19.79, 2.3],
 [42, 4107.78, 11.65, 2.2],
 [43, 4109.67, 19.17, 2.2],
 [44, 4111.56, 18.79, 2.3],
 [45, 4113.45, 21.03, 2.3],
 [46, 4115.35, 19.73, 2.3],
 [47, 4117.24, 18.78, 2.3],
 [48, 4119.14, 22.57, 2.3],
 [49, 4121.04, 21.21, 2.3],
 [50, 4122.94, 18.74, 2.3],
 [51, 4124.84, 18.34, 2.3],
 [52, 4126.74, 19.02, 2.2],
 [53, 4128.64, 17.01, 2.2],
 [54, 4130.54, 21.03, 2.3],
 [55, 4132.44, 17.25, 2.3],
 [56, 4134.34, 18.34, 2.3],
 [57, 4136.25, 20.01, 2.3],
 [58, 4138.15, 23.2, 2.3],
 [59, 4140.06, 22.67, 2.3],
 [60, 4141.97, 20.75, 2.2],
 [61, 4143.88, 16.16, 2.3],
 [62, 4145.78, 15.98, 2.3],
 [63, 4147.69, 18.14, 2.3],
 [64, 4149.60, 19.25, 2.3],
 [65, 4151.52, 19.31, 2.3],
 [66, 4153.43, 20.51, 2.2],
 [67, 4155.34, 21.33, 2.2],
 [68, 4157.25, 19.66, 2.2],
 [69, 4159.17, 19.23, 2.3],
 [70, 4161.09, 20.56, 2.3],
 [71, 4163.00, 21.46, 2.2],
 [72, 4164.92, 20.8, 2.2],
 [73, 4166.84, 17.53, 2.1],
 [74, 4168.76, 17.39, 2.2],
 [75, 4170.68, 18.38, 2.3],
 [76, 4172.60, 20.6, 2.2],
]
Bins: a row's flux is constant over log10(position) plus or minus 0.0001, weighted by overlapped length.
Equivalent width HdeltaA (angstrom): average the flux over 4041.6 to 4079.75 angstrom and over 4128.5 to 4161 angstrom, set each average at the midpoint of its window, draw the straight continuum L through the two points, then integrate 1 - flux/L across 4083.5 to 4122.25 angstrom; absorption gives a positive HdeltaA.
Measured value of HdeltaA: 1.2 angstrom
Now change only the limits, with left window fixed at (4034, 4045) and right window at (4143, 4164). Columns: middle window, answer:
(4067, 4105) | 3.89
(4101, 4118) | 1.76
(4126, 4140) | -0.11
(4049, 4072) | 1.39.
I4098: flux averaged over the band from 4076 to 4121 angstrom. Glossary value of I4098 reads 18.4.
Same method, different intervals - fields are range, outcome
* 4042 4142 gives 18.9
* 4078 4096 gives 19.5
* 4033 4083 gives 19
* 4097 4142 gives 18.9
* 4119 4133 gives 19.3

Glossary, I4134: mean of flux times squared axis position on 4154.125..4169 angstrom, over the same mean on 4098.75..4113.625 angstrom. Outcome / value 1.2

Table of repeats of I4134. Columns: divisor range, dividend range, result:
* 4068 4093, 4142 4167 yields 1.08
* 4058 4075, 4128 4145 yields 1.13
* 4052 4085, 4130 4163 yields 1.10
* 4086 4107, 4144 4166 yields 1.15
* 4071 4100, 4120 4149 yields 1.08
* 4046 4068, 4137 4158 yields 1.08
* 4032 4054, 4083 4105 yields 0.92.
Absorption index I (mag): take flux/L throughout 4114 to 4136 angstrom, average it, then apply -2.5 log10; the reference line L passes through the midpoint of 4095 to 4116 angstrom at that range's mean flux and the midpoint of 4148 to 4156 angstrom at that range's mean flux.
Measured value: -0.06 mag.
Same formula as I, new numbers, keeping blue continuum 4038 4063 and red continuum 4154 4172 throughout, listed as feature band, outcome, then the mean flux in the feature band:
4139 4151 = 0.045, 18.9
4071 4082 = 0.165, 17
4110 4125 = -0.014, 19.9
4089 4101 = 0.088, 18.2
